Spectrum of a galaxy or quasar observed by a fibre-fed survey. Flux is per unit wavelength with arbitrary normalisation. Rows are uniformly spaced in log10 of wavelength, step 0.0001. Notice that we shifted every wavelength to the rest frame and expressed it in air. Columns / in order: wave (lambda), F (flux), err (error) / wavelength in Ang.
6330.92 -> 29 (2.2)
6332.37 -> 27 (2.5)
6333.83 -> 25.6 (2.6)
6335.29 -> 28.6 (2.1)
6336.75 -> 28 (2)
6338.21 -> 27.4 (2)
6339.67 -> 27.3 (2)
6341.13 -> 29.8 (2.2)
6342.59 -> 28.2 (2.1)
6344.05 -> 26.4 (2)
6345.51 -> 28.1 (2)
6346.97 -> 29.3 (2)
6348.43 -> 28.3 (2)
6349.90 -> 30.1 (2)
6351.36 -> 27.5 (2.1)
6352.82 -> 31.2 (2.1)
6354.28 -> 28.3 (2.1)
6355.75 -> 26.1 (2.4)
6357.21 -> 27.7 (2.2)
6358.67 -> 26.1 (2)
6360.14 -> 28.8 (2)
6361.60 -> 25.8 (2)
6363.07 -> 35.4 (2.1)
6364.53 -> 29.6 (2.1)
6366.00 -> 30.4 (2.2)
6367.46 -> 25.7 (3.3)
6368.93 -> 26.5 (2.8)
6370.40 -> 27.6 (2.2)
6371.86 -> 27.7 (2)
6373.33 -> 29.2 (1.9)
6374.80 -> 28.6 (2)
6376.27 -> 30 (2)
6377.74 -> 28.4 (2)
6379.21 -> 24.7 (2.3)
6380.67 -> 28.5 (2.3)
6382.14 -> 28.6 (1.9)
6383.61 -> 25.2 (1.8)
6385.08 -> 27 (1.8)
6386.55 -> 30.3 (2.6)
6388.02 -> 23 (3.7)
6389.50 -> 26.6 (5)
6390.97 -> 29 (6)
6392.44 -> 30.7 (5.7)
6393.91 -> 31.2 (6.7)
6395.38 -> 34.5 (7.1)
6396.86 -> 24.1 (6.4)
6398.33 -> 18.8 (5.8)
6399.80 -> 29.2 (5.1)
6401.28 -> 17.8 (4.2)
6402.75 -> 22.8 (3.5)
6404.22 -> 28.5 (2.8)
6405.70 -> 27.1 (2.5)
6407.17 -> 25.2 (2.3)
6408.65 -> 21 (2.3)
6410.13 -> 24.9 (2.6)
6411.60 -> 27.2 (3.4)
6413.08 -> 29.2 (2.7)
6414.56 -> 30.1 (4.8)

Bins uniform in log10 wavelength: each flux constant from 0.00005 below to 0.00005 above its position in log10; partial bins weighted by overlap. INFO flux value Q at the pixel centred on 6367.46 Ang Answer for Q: 25.7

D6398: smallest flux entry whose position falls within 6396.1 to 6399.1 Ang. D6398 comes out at 18.8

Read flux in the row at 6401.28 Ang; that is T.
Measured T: 17.8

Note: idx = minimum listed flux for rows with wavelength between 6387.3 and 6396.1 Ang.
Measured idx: 23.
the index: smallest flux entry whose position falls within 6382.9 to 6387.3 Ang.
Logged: 25.2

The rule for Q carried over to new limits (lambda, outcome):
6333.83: 25.6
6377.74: 28.4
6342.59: 28.2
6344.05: 26.4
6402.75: 22.8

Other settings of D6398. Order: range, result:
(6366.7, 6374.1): 25.7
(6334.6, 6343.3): 27.3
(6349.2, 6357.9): 26.1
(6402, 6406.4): 22.8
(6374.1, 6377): 28.6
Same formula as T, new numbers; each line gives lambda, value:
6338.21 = 27.4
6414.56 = 30.1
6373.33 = 29.2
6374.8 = 28.6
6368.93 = 26.5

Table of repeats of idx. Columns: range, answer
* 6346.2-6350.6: 28.3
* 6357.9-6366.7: 25.8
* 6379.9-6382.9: 28.5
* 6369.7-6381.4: 24.7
